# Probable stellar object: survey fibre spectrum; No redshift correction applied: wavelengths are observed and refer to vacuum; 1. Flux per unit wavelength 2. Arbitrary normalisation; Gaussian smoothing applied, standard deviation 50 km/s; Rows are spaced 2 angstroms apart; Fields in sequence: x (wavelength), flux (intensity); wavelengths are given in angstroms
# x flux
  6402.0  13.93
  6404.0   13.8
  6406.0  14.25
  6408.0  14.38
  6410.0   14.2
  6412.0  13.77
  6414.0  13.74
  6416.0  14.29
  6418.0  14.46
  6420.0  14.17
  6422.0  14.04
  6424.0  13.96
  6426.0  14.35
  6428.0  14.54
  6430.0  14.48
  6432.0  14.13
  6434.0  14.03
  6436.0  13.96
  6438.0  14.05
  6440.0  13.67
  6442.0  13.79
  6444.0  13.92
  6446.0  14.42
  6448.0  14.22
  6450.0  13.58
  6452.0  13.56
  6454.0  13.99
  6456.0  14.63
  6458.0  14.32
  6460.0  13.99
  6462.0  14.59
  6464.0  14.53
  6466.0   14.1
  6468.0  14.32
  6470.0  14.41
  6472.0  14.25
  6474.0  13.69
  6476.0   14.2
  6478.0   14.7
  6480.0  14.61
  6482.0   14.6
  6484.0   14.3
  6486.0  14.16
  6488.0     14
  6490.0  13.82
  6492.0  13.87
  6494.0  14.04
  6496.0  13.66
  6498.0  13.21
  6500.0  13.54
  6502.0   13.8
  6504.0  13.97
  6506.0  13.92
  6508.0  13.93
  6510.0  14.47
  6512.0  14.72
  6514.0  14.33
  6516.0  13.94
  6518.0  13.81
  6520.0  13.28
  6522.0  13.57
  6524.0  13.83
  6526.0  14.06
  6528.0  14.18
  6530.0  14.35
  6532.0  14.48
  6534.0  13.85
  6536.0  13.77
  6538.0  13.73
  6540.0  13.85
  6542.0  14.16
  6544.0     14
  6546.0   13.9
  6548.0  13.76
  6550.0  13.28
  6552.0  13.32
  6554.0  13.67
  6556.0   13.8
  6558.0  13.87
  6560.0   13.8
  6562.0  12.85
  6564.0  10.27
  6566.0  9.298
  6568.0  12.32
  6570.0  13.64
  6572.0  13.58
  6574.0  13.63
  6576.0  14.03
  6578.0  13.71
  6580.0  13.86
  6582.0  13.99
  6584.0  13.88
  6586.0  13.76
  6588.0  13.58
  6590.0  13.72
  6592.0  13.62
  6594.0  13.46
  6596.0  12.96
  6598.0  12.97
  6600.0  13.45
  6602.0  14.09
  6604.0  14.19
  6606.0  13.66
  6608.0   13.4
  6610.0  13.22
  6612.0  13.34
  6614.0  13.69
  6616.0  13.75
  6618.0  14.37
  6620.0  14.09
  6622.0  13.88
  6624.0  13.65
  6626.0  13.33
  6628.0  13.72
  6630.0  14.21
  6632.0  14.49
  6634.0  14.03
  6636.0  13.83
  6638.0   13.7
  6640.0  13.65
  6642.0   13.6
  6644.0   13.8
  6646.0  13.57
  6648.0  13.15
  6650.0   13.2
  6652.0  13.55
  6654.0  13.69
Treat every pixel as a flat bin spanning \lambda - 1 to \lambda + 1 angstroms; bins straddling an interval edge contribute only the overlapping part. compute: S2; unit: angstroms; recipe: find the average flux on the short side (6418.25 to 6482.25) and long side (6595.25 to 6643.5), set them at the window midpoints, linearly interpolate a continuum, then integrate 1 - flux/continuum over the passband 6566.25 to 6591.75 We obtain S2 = 0.59 angstroms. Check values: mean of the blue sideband 14.2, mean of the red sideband 13.7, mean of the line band 13.5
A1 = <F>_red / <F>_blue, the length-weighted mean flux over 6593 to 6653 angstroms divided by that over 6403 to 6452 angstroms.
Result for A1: 0.97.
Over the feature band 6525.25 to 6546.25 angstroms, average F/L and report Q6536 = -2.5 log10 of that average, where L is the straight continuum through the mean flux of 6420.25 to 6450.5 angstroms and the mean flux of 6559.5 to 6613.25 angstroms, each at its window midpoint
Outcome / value -0.04 mag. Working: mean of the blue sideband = 14.1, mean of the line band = 14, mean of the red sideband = 13.3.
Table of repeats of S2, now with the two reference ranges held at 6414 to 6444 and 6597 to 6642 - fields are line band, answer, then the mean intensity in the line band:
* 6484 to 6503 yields 0.2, 13.8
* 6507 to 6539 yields -0.2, 14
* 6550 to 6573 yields 1.8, 12.8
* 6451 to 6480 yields -0.4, 14.2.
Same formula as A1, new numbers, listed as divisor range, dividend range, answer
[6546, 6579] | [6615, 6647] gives 1.06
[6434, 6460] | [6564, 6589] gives 0.94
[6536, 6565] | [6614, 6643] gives 1.03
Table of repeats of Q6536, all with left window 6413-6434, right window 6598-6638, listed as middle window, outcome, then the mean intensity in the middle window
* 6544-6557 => 0.02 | 13.7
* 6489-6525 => 0.01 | 13.9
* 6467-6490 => -0.01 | 14.3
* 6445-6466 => 0.00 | 14.2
